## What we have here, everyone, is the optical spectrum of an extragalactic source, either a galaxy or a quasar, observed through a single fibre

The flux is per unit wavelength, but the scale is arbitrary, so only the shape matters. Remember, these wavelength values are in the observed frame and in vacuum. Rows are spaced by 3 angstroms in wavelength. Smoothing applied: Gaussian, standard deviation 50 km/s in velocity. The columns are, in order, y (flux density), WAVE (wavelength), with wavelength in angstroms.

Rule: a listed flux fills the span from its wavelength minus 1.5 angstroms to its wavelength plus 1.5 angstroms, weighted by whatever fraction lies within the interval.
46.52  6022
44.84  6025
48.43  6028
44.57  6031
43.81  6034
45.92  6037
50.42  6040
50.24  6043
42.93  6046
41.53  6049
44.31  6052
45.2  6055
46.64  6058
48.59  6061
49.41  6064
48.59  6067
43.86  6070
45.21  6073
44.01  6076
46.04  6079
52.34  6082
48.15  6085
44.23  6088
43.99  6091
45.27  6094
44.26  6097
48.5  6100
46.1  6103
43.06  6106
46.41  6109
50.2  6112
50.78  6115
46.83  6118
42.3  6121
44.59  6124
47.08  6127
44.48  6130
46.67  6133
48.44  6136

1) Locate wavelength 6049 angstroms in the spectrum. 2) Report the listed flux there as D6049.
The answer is 41.53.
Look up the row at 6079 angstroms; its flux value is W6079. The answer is 46.04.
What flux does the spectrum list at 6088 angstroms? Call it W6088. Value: 44.23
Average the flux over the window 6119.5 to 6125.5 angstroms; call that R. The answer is 43.4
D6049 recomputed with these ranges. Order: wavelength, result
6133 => 46.67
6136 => 48.44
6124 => 44.59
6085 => 48.15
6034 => 43.81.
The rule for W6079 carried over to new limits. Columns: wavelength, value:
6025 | 44.84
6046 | 42.93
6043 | 50.24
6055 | 45.2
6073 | 45.21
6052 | 44.31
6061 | 48.59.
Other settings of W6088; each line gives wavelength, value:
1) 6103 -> 46.1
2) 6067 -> 48.59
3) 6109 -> 46.41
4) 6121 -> 42.3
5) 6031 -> 44.57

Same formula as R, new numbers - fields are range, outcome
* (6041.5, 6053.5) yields 44.8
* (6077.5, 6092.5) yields 47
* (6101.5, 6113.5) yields 46.4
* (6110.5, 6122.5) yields 47.5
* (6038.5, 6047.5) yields 47.9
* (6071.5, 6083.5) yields 46.9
